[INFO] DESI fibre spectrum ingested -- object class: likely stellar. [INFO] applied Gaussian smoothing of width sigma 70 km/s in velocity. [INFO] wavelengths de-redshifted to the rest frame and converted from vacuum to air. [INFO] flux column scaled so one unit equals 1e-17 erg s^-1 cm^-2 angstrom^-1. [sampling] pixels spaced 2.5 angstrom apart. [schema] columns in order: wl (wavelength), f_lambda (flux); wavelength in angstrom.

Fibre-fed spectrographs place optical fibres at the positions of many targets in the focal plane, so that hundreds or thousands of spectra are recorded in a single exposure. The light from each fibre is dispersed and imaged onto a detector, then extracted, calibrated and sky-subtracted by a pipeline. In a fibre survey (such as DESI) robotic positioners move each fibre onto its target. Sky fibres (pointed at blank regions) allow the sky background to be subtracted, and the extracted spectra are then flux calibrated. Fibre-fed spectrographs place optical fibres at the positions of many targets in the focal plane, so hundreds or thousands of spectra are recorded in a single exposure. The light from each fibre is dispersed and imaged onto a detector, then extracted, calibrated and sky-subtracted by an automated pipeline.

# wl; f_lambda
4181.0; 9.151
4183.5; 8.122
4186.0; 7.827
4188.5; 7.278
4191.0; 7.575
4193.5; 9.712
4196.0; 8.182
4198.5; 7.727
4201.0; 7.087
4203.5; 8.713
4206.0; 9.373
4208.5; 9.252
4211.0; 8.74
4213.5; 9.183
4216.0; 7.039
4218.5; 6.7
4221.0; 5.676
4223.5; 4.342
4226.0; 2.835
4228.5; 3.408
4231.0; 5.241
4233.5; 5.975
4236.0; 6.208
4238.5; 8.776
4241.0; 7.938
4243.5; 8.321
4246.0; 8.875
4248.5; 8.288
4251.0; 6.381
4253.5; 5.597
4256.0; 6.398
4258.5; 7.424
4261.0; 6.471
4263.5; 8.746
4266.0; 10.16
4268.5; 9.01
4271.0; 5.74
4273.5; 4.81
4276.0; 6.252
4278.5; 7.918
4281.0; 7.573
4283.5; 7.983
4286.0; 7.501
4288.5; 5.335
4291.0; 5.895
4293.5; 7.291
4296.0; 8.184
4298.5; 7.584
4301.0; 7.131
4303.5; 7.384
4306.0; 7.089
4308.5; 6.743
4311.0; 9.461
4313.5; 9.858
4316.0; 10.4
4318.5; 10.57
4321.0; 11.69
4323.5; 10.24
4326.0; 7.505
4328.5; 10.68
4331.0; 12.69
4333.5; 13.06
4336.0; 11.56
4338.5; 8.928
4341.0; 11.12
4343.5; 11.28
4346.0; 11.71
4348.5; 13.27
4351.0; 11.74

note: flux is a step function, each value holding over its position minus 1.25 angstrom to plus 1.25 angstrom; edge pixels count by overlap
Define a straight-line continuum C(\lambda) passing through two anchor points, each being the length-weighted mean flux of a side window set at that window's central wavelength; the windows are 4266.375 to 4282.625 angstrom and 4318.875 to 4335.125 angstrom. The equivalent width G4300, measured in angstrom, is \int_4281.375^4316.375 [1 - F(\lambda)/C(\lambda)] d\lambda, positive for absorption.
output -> 5.0 angstrom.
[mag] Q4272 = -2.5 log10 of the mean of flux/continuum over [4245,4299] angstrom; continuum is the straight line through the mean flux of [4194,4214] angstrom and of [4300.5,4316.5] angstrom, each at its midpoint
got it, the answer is 0.157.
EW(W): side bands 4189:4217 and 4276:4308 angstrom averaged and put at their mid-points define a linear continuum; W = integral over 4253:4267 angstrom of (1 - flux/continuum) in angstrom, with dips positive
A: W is 0.2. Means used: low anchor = 8.4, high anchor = 7.19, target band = 7.52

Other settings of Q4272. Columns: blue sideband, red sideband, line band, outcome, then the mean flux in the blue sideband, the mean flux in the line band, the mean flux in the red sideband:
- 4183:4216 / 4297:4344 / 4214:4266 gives 0.30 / 8.32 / 6.66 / 9.7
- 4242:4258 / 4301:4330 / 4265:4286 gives 0.09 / 7.33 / 7.4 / 9.18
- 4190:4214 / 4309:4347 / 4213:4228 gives 0.48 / 8.54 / 5.67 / 10.6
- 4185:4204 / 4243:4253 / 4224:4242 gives 0.35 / 7.99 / 5.68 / 7.76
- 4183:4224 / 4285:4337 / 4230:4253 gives 0.13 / 7.85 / 7.3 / 8.94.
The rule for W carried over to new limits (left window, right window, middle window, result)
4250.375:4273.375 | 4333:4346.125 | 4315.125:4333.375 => -0.57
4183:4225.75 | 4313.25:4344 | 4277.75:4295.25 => 4.73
